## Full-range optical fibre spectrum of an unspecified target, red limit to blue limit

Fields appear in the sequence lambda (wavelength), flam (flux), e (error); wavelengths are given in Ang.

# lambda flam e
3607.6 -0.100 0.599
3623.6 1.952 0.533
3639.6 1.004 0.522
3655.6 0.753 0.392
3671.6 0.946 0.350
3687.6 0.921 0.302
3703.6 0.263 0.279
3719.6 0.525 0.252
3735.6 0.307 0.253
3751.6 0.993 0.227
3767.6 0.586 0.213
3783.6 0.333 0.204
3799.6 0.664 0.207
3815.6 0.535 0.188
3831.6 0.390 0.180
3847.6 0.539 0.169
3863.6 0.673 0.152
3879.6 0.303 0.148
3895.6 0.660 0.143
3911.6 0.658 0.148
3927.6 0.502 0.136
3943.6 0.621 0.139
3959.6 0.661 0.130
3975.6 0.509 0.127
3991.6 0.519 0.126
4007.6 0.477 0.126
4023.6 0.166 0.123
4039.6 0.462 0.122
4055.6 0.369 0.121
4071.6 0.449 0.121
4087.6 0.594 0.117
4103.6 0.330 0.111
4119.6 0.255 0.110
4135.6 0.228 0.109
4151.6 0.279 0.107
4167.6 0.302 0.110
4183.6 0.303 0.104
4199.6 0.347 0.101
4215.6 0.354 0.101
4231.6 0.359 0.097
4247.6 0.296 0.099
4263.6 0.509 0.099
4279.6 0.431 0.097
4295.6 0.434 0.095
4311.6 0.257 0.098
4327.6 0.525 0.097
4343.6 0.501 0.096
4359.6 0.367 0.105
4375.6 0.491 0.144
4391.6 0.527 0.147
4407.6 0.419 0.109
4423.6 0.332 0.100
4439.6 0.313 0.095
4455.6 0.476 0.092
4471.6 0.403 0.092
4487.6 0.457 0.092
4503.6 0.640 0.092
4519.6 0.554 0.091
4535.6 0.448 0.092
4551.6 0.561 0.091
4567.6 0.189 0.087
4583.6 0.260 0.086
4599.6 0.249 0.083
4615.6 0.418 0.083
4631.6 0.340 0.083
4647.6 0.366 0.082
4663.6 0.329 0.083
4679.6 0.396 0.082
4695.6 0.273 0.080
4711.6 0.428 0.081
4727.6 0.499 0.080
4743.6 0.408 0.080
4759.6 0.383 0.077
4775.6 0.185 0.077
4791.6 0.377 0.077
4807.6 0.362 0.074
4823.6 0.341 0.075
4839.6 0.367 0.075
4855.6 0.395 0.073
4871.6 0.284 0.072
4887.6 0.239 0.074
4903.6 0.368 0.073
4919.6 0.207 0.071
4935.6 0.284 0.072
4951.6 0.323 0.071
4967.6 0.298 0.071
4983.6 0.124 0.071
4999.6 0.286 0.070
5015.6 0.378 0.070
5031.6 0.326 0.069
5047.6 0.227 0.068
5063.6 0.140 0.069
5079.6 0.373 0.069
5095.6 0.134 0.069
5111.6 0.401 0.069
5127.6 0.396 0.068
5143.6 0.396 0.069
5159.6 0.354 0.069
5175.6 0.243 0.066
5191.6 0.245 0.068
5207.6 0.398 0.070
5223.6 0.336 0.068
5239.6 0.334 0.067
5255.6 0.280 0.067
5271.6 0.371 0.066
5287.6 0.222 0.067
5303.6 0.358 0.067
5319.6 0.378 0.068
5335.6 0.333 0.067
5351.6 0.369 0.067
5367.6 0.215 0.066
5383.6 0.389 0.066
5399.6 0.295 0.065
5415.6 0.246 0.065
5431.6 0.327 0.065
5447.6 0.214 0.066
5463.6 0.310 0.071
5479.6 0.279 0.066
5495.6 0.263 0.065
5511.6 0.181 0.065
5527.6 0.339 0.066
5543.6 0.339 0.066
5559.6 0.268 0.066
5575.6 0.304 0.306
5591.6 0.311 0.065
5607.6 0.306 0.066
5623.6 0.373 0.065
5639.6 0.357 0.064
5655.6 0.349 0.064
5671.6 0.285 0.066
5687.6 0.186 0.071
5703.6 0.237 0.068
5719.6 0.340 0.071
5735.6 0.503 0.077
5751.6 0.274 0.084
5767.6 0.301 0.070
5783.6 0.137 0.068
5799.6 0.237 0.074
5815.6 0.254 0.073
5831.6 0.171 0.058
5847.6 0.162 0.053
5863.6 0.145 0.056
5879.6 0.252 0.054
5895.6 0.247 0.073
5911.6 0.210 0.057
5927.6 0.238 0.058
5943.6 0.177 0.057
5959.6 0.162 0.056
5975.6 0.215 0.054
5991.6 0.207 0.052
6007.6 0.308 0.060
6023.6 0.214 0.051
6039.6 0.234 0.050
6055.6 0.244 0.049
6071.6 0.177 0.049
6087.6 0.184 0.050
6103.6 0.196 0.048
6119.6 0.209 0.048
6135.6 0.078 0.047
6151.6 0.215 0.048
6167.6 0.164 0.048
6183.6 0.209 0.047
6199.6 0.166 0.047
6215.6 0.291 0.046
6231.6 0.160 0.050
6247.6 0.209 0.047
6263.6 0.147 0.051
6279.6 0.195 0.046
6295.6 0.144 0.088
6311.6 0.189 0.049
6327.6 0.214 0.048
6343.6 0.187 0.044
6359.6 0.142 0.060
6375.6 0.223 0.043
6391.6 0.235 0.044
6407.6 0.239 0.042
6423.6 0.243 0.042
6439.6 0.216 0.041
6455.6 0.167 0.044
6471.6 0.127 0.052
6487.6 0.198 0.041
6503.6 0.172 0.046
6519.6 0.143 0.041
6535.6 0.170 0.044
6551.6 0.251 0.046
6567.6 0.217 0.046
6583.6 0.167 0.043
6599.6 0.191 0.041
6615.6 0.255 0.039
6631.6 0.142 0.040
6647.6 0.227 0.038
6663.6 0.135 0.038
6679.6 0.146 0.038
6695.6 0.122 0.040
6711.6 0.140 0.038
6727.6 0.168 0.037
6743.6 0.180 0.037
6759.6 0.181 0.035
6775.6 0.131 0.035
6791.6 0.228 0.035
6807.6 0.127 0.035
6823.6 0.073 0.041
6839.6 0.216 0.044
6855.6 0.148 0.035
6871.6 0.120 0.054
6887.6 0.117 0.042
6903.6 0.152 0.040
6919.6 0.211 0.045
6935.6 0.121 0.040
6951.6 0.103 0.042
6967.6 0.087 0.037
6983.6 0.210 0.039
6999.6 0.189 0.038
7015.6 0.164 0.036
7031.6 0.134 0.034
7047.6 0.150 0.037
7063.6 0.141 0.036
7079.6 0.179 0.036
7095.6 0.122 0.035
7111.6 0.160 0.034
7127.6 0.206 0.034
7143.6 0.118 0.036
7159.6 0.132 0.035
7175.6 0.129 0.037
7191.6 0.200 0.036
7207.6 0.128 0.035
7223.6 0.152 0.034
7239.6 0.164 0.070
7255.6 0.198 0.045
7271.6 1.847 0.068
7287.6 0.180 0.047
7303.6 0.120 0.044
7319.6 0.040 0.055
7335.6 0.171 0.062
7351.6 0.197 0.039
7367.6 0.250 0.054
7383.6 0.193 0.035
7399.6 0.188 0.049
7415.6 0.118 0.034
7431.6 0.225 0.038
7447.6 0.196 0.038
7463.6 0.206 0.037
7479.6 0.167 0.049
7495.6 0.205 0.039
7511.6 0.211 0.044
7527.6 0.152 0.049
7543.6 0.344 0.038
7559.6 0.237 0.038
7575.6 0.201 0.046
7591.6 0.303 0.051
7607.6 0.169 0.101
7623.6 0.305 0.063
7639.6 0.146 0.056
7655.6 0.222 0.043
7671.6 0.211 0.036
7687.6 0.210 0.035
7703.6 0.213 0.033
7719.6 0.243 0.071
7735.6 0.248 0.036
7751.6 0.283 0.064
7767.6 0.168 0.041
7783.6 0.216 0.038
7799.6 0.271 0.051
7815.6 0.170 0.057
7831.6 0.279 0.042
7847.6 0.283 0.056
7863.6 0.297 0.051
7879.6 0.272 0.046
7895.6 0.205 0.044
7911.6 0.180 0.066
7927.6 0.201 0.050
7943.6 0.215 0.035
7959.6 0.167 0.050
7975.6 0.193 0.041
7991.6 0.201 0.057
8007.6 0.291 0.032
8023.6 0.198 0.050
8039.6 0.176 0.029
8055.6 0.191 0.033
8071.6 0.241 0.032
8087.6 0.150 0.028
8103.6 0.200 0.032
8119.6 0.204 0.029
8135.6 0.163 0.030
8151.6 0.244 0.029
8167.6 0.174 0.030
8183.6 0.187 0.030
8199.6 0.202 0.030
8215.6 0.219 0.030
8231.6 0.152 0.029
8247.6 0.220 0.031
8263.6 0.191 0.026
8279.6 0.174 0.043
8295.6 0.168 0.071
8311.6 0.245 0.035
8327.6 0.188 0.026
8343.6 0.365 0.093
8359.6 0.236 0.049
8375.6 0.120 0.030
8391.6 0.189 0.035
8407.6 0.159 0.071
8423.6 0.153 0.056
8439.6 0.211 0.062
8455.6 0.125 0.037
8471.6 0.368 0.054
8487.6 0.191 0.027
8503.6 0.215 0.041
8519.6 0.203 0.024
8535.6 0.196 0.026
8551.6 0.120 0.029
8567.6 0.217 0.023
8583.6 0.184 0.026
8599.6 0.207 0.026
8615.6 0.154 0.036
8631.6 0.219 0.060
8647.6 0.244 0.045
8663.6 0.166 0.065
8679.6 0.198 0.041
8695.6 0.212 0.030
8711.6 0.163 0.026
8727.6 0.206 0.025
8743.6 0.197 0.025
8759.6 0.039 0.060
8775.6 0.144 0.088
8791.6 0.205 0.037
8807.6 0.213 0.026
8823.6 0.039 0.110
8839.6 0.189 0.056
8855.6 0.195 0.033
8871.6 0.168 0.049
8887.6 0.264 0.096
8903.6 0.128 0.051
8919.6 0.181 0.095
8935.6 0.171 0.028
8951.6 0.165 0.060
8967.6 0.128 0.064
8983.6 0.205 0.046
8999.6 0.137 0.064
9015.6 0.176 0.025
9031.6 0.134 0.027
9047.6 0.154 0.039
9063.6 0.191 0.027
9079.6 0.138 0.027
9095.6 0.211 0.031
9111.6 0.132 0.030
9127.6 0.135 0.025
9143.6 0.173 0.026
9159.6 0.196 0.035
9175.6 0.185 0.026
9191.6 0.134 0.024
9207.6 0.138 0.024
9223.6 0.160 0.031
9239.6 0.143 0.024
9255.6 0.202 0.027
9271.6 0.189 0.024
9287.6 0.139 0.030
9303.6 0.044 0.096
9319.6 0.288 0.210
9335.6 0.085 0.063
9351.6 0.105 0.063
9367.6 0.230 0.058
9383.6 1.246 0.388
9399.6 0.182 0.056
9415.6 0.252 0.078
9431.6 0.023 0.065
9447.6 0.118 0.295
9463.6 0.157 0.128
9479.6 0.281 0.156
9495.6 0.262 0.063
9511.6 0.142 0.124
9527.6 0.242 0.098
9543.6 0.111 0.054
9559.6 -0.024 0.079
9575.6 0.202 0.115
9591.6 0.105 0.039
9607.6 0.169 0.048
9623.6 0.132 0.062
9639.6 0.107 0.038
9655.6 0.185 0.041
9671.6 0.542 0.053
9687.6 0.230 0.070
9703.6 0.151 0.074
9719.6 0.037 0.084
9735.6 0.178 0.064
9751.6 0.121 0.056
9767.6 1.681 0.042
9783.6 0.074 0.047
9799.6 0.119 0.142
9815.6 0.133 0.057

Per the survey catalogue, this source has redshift 0.951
